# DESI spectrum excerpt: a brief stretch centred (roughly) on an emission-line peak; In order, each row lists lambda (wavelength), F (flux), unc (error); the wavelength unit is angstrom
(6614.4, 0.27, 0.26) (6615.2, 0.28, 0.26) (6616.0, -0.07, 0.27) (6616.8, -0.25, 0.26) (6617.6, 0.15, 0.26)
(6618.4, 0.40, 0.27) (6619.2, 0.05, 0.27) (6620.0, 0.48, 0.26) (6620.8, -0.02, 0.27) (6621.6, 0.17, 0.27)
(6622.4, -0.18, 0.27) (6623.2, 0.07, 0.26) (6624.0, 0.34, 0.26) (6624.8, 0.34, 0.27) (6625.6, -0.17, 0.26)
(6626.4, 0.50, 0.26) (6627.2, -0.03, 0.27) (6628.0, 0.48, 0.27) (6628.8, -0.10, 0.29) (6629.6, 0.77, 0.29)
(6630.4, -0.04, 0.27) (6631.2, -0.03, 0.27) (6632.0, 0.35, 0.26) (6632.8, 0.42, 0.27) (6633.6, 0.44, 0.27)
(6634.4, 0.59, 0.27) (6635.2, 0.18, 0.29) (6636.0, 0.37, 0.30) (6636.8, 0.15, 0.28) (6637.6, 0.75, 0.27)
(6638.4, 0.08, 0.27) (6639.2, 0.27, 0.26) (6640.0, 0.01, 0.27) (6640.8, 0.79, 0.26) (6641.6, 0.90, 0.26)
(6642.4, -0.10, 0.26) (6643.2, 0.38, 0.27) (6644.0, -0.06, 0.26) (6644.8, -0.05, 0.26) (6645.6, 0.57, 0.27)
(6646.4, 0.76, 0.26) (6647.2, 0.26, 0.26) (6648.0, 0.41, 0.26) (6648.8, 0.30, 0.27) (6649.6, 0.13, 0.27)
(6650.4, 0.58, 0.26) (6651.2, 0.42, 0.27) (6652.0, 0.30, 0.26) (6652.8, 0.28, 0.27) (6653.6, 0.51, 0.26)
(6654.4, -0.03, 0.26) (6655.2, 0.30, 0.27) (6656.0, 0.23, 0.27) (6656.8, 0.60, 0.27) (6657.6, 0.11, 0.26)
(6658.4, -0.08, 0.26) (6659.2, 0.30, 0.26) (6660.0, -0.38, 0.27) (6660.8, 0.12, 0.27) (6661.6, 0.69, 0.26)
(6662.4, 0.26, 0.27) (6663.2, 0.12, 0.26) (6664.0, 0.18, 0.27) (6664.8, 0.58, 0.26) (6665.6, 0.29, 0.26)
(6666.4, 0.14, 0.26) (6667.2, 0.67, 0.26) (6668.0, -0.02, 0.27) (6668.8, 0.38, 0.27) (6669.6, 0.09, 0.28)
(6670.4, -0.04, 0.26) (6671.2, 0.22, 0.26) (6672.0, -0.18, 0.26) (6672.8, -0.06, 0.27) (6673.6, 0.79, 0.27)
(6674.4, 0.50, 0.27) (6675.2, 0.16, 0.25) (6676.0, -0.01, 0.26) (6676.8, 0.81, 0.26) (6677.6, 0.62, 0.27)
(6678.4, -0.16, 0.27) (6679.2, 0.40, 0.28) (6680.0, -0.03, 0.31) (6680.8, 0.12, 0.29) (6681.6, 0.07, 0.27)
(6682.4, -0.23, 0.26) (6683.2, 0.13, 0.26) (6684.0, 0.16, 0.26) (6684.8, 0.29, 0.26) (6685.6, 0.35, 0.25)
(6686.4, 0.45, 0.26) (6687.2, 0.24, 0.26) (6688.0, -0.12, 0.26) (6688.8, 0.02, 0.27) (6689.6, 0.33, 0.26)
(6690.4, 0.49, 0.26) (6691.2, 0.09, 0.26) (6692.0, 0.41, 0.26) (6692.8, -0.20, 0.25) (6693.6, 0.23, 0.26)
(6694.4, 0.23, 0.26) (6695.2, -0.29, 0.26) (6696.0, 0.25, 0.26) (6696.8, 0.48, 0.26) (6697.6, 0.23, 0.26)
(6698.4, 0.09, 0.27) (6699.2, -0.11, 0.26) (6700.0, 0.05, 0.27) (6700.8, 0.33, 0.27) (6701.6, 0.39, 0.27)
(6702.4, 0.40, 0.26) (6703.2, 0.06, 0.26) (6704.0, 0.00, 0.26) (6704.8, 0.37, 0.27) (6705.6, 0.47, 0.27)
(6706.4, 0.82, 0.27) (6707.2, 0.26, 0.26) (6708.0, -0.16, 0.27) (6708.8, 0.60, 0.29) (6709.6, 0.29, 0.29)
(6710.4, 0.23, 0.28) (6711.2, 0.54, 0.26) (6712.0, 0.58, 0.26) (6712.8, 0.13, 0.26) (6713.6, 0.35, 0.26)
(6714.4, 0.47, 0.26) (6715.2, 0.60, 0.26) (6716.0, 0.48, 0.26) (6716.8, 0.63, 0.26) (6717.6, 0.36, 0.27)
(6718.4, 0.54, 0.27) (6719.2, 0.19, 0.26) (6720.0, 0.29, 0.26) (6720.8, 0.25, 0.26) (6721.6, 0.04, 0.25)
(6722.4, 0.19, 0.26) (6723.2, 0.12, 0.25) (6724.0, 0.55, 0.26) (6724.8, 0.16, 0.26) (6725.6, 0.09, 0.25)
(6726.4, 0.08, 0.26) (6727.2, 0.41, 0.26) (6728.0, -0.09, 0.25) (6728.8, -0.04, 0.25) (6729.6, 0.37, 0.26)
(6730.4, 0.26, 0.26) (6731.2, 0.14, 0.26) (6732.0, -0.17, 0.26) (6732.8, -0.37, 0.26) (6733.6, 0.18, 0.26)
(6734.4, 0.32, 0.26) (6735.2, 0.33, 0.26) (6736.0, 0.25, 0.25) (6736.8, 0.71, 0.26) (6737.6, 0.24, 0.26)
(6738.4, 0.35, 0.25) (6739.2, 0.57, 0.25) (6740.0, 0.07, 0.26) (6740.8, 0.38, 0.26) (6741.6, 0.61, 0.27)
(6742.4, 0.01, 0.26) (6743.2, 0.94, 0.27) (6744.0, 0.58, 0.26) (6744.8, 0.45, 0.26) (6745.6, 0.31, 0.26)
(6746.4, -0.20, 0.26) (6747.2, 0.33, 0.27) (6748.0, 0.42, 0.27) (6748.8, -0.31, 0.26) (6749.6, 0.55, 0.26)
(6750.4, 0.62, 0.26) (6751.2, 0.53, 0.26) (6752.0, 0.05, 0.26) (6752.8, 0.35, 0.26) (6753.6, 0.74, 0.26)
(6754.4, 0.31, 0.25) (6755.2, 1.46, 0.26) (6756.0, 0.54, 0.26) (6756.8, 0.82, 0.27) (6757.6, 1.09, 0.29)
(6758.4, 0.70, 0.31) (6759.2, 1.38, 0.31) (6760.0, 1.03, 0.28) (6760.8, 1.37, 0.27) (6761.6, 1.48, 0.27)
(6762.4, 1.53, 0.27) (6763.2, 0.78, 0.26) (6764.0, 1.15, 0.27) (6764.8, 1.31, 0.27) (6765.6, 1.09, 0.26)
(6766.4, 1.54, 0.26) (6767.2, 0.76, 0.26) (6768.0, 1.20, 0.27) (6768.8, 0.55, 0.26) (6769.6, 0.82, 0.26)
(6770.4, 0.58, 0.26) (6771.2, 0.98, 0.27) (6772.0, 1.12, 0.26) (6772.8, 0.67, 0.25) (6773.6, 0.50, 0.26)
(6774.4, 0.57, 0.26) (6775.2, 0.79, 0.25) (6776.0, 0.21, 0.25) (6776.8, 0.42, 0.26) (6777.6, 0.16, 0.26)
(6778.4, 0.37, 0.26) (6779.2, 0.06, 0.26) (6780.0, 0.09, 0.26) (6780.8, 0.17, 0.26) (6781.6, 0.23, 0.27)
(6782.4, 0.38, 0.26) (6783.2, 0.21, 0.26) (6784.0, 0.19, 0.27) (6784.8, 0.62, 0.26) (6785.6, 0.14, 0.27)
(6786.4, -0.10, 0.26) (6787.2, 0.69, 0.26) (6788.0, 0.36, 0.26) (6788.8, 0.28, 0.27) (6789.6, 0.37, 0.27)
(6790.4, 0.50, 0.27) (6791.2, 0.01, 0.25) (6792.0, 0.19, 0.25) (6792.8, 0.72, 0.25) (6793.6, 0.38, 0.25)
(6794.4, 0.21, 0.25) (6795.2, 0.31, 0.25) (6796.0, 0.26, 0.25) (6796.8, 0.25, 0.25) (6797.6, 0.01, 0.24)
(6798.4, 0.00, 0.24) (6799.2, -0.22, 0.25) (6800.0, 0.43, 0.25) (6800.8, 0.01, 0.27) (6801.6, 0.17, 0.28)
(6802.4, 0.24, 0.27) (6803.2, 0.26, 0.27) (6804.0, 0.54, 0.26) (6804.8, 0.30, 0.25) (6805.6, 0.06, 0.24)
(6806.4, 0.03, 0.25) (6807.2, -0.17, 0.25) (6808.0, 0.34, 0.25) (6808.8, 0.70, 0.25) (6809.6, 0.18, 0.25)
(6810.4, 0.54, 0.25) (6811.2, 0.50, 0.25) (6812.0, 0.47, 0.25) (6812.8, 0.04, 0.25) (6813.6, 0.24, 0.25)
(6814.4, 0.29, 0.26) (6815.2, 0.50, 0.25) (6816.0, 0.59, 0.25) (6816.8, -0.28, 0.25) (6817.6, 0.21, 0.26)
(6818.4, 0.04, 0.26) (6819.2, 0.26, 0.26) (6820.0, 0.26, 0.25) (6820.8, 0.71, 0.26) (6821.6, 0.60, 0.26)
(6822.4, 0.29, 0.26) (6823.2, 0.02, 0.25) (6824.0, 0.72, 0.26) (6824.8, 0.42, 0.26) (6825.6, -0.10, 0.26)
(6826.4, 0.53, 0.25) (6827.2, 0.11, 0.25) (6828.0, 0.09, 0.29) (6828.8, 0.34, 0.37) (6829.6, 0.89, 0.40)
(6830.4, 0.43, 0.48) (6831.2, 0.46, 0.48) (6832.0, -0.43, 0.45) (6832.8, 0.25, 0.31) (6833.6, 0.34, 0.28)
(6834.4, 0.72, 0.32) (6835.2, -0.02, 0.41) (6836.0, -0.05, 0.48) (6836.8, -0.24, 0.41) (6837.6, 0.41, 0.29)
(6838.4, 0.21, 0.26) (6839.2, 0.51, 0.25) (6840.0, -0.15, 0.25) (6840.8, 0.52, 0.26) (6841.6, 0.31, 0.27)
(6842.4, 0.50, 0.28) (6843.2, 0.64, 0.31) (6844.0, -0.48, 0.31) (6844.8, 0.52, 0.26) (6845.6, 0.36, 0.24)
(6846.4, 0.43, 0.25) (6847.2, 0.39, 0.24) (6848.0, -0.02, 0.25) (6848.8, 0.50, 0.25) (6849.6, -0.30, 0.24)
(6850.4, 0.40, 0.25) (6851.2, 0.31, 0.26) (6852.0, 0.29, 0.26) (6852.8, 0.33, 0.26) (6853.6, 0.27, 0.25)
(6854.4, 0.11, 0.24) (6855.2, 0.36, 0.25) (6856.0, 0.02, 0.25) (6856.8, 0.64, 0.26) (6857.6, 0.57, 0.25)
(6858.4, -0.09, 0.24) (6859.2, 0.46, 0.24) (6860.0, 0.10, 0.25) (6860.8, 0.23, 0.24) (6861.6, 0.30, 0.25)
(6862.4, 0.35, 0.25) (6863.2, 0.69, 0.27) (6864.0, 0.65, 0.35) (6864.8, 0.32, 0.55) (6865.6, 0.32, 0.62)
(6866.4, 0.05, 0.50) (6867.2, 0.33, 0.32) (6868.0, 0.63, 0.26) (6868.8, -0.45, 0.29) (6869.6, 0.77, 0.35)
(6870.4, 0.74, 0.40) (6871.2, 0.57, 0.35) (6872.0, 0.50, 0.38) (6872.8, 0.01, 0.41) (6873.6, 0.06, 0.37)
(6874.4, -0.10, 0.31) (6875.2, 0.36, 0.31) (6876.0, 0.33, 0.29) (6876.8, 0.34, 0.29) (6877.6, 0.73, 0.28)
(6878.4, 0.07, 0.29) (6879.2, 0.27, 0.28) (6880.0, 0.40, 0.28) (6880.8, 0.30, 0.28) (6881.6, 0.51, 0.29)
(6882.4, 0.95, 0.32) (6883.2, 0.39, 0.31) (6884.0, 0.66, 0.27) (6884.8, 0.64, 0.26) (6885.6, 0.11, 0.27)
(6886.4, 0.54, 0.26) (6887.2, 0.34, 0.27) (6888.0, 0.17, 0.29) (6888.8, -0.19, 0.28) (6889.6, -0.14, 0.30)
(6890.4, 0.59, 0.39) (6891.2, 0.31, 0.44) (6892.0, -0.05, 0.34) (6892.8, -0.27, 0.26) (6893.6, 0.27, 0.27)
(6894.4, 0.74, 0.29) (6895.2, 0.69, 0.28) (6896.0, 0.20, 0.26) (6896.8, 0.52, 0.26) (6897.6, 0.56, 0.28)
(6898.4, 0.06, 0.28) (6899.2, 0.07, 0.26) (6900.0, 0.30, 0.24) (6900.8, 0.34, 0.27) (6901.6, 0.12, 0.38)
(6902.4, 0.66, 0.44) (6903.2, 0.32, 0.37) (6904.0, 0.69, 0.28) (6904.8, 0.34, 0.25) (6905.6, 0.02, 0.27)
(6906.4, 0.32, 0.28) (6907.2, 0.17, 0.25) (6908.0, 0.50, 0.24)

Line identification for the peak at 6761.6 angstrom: [O II] 3727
